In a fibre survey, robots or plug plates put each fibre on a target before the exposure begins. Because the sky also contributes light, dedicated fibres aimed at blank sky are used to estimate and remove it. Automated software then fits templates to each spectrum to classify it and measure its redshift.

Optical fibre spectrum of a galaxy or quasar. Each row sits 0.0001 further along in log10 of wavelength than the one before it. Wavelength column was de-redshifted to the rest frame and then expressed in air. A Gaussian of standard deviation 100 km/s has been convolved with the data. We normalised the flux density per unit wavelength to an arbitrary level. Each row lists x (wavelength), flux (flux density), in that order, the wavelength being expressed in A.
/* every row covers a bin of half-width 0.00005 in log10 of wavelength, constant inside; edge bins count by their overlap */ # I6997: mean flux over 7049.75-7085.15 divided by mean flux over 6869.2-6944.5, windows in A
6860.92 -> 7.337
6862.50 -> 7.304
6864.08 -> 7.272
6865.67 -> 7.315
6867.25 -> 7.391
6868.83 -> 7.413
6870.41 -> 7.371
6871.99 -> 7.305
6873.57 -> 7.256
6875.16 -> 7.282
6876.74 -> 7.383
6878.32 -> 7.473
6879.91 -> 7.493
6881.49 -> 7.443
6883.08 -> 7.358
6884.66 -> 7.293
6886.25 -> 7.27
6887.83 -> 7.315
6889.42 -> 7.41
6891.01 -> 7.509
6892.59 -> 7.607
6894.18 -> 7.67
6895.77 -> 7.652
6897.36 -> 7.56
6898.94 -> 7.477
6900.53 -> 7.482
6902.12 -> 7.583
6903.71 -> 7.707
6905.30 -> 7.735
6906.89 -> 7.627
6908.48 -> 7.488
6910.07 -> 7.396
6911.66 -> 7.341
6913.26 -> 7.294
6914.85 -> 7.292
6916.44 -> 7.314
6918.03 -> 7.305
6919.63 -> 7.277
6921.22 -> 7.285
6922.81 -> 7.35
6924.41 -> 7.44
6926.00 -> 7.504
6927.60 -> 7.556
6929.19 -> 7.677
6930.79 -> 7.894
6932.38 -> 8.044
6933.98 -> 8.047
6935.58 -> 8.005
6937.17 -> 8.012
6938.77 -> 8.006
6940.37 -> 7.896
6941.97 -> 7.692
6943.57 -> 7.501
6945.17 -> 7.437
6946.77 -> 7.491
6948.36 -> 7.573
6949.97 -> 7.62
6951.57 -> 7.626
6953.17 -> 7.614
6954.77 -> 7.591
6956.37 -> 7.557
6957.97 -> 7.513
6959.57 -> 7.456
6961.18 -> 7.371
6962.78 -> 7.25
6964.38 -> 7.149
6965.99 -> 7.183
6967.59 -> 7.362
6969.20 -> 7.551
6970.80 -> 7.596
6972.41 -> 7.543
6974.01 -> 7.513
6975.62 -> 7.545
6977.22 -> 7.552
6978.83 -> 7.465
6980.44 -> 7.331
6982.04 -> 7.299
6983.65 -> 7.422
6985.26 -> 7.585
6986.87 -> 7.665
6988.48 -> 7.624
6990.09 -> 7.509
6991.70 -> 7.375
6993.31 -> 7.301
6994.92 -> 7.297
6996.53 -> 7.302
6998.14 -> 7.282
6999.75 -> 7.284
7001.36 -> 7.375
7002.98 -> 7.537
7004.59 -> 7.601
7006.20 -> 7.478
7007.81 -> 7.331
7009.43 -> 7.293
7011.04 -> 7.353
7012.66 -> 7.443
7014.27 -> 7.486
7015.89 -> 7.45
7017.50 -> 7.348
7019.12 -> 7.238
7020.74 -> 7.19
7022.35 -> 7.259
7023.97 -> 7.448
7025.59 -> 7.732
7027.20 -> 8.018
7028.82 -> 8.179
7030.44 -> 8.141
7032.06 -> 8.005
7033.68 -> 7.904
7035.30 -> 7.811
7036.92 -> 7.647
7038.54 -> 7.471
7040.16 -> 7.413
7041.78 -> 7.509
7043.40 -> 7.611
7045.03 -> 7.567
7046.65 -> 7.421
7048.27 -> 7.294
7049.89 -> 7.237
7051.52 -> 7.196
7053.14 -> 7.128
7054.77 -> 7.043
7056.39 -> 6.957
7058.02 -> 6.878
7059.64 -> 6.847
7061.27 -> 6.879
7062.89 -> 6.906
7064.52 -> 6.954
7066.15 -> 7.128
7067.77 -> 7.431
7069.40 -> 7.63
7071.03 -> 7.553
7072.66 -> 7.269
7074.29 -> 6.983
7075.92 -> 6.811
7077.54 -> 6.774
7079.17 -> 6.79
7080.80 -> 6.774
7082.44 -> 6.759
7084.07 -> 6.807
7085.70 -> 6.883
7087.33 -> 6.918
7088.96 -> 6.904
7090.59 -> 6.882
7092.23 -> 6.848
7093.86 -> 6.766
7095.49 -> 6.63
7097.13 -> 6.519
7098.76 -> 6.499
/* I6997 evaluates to 0.9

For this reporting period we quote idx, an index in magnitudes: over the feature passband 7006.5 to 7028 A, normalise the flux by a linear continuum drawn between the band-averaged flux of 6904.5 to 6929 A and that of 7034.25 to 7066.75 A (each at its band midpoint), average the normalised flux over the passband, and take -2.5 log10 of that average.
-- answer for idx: -0.021 mag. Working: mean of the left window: 7.42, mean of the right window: 7.25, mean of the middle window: 7.43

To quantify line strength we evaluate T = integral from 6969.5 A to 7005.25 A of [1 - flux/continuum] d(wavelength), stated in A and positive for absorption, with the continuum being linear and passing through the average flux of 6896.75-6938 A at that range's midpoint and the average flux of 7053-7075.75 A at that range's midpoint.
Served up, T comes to -0.53 A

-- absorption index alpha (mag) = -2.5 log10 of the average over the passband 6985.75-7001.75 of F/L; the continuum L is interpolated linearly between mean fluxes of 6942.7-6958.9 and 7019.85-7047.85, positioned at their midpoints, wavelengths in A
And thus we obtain 0.029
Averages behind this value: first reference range 7.55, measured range 7.41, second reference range 7.66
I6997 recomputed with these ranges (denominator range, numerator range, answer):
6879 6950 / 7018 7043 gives 1.01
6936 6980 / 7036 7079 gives 0.96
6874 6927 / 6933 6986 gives 1.02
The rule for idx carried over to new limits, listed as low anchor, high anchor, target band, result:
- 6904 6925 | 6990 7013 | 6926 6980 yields -0.03 mag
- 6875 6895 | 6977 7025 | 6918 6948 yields -0.04 mag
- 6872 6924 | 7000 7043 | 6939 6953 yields -0.02 mag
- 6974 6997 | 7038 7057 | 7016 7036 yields -0.05 mag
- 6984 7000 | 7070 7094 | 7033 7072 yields -0.03 mag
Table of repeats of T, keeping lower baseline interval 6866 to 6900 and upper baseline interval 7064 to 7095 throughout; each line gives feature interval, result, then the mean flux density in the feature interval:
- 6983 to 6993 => -0.45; 7.52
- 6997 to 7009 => -0.41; 7.41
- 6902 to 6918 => -0.21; 7.47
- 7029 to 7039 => -1.09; 7.86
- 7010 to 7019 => -0.33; 7.4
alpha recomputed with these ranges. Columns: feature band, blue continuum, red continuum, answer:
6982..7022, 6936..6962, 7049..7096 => -0.01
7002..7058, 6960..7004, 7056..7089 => -0.04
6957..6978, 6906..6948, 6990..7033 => 0.02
